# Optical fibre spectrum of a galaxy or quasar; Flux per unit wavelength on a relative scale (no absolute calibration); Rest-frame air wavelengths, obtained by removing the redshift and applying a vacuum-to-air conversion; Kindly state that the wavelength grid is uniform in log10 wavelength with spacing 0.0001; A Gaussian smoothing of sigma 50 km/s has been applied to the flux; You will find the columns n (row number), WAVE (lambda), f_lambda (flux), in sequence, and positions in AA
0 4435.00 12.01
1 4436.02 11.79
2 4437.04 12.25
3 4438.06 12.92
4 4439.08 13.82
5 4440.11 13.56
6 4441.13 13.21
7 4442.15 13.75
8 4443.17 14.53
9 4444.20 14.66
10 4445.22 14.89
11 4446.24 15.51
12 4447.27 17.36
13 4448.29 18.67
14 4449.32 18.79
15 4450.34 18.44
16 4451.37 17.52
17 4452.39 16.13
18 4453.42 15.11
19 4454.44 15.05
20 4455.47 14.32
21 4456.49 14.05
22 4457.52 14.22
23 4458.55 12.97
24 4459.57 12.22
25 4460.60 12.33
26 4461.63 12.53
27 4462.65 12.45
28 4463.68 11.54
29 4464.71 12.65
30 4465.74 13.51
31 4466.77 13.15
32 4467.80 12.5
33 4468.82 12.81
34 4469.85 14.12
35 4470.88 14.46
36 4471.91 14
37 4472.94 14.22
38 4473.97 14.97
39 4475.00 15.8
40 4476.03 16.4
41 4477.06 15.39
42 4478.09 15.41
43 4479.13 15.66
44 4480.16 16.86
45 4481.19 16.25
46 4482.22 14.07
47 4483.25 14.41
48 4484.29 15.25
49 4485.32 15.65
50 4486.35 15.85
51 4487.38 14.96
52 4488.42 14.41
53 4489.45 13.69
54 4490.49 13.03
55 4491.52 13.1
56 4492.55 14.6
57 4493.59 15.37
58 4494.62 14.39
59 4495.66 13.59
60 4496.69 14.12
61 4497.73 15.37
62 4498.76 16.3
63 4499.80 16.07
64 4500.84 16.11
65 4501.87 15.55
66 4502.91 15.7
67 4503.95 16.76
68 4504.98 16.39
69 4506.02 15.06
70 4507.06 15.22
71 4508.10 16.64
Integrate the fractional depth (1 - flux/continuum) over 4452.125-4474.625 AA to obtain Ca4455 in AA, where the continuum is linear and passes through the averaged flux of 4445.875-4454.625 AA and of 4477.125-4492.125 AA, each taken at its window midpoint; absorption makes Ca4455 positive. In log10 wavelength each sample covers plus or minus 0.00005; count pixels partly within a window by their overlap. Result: 3.7 AA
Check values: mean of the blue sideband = 17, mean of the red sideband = 14.9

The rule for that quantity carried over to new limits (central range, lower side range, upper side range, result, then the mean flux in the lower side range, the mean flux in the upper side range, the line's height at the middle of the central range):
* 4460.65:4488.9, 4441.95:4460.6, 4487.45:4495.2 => 0.5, 15.4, 14.1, 14.6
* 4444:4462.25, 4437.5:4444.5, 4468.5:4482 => -1.4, 13.7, 15.1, 14.2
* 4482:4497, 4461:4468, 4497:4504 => 0.4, 12.6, 15.9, 14.9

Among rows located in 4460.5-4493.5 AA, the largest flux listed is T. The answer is 16.86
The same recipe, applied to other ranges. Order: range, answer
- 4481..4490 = 16.25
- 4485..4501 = 16.3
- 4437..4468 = 18.79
